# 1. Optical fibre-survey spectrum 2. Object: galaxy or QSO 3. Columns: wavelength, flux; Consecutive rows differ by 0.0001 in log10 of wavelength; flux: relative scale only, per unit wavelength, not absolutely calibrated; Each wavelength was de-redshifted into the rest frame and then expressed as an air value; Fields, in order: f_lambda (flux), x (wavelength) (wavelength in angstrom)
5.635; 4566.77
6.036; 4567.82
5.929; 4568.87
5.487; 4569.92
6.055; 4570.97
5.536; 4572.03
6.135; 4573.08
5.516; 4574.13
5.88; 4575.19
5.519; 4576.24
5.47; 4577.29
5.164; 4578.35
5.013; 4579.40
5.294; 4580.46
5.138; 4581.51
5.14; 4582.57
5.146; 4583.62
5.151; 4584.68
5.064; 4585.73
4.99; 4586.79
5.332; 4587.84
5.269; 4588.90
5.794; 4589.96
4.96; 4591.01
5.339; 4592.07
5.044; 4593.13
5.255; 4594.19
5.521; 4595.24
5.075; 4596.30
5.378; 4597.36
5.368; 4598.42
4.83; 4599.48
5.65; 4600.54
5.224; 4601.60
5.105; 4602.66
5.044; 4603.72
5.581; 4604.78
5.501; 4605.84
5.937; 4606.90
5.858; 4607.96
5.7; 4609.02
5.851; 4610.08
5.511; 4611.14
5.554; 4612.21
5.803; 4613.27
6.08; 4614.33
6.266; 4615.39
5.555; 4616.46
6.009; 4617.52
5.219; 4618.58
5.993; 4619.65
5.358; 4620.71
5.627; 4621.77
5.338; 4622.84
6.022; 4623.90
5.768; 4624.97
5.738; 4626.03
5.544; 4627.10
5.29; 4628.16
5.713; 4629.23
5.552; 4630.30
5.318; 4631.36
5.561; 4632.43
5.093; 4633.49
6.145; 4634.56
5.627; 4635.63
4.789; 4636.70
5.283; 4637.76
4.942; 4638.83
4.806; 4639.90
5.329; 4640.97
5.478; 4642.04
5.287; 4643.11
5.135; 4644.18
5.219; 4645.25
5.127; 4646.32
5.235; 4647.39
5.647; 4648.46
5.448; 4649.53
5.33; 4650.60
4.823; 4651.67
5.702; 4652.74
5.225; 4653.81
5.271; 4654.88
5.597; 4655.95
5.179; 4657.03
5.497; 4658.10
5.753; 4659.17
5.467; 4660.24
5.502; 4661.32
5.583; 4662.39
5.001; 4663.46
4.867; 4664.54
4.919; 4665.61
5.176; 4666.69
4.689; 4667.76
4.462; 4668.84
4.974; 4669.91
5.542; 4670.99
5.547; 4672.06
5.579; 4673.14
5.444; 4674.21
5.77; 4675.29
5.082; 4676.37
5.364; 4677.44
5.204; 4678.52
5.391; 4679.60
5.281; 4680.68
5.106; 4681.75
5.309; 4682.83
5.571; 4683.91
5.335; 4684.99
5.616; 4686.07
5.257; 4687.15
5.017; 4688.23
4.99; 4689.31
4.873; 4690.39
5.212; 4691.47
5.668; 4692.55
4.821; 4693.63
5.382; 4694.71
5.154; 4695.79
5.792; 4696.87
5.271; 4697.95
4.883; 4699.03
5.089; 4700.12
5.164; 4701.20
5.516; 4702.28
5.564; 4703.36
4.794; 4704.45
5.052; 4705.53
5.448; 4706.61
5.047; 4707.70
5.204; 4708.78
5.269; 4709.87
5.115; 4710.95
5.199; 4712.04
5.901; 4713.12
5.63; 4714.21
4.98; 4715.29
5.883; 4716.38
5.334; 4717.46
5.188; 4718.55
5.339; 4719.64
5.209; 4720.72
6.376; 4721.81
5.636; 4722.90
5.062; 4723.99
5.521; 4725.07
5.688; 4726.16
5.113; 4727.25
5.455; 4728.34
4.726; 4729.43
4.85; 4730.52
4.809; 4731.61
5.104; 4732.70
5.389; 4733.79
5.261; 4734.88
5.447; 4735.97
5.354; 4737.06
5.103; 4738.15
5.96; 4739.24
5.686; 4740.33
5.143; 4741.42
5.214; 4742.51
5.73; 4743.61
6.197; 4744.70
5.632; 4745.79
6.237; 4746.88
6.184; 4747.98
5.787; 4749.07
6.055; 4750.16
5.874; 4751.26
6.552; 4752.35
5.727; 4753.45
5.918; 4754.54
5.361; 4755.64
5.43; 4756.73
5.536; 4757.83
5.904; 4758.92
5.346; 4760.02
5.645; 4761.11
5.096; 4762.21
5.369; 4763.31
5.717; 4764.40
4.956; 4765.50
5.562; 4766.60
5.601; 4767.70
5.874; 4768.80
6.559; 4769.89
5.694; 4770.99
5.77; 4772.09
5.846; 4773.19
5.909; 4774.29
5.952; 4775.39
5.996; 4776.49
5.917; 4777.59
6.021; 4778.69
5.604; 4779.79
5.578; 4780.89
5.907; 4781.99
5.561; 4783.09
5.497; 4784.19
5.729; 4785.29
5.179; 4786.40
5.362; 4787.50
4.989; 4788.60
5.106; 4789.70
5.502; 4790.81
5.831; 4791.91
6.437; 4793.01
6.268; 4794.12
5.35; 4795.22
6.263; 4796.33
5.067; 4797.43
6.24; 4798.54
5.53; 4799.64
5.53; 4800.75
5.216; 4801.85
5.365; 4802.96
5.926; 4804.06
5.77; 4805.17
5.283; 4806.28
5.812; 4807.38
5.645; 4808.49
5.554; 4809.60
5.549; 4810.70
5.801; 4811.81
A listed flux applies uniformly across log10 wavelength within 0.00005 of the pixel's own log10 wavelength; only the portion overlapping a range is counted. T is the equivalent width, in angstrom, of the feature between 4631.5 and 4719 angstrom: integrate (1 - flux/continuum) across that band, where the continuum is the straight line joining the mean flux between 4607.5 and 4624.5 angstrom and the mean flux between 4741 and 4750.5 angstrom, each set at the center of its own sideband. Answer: 7.3 angstrom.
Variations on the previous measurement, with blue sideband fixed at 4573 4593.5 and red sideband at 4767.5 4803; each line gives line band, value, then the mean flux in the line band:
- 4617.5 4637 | -0.61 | 5.56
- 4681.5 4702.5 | 1.04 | 5.25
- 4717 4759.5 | 0.56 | 5.54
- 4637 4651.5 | 0.51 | 5.23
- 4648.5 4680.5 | 1.00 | 5.29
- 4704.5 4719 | 0.66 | 5.31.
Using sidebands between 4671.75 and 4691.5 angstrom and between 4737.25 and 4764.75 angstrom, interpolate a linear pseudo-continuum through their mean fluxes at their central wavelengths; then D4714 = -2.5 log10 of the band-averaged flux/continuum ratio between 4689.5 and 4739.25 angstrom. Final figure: 0.04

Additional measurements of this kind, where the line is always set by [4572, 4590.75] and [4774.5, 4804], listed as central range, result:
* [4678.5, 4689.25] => 0.04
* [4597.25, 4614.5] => -0.03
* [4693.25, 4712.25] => 0.07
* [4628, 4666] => 0.03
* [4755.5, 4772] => 0.01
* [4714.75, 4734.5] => 0.05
